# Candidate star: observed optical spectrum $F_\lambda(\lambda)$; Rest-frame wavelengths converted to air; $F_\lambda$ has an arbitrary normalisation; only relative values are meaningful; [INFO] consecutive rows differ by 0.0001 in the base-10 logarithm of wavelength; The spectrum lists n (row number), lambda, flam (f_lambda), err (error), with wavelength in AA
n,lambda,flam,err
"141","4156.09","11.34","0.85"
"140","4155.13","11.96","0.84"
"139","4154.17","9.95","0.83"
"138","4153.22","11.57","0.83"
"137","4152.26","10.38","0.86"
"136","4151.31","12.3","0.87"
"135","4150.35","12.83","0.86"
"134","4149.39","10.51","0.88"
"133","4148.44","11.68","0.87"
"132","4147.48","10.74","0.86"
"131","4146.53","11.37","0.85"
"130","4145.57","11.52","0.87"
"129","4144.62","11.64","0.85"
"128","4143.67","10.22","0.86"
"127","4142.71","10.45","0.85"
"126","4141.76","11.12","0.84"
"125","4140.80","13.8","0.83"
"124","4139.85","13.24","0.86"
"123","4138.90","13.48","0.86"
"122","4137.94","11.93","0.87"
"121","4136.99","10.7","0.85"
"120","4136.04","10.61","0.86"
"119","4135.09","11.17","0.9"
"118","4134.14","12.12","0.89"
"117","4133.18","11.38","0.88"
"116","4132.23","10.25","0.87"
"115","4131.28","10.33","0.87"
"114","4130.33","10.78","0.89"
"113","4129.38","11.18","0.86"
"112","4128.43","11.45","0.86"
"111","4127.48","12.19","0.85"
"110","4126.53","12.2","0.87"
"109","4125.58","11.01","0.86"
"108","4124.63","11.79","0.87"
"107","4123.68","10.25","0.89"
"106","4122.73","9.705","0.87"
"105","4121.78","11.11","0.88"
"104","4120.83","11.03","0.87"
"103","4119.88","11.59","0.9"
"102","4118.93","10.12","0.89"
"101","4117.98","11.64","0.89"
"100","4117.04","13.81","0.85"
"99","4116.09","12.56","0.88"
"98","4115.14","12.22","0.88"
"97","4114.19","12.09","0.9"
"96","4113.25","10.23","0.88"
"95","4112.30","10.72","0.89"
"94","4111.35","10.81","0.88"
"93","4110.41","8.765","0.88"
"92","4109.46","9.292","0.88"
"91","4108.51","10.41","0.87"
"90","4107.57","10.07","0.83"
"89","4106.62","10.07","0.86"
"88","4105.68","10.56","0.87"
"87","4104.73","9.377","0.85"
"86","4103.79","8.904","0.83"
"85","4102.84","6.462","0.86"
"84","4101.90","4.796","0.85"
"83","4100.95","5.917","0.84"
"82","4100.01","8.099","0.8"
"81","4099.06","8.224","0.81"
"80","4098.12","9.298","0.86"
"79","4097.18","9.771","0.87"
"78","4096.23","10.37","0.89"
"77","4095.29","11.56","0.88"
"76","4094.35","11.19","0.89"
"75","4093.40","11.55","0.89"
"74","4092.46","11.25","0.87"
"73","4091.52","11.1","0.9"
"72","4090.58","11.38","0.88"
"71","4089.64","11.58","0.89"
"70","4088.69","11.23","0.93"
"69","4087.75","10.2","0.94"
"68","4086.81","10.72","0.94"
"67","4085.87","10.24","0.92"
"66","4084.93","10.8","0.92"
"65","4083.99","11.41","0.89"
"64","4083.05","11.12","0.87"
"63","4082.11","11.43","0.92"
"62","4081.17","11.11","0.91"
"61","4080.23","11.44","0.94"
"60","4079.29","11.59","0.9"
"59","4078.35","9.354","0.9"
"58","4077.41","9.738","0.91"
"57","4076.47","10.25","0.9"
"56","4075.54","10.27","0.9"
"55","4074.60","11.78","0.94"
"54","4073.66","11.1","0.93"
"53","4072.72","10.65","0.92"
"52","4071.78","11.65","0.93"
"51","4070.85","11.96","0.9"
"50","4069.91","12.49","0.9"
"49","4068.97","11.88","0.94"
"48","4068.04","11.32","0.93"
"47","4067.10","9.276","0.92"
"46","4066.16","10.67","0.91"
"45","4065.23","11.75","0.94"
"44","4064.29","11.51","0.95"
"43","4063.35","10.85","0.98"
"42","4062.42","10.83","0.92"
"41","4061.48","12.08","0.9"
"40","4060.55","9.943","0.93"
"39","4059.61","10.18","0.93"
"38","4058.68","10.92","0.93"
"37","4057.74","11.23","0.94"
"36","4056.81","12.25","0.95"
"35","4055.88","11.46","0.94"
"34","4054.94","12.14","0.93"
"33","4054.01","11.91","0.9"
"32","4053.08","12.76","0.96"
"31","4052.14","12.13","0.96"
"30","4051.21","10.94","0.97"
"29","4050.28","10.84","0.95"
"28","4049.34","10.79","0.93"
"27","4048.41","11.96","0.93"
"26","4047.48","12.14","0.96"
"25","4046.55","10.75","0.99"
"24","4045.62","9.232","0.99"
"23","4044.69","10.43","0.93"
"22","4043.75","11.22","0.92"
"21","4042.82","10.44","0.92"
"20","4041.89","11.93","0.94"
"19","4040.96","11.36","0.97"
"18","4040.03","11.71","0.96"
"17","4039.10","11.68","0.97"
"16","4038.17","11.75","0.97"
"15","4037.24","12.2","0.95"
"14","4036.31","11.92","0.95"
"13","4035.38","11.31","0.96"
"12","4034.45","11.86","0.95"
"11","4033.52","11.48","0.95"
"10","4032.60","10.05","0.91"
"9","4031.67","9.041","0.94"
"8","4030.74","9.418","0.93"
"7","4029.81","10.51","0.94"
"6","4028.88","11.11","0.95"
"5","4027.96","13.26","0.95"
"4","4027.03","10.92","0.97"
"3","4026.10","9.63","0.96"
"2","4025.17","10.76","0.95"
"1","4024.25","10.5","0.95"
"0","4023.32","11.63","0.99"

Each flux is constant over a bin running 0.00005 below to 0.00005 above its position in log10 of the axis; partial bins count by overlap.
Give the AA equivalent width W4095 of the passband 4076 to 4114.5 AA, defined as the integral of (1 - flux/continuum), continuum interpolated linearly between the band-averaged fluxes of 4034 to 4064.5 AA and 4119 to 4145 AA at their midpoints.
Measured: 4.2 AA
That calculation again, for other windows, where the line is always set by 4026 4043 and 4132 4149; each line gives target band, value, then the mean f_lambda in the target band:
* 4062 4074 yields 0.1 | 11.2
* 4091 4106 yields 2.8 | 9.27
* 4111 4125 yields 0.2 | 11.3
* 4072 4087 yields 0.7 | 10.8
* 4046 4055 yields -0.3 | 11.6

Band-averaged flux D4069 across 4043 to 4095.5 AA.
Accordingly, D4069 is 11.1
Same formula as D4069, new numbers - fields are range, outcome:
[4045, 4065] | 11.3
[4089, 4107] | 9.56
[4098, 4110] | 8.55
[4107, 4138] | 11.1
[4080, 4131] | 10.5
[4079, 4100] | 10.8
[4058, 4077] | 11.1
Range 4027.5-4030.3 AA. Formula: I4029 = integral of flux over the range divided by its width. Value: 11.6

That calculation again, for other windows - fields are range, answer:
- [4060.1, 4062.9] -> 11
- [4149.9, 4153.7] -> 11.8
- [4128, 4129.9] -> 11.3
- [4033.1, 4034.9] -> 11.7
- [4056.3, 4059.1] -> 11.5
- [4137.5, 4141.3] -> 13.1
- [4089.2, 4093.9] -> 11.4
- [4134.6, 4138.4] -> 11.1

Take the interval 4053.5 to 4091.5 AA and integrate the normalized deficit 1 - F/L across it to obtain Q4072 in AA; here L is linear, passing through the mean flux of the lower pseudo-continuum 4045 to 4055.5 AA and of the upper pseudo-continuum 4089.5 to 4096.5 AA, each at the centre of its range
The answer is 0.8 AA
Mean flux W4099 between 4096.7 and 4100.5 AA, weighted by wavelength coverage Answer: 8.83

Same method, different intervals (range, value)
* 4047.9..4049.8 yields 11.4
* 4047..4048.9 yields 12.1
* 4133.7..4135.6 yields 11.6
